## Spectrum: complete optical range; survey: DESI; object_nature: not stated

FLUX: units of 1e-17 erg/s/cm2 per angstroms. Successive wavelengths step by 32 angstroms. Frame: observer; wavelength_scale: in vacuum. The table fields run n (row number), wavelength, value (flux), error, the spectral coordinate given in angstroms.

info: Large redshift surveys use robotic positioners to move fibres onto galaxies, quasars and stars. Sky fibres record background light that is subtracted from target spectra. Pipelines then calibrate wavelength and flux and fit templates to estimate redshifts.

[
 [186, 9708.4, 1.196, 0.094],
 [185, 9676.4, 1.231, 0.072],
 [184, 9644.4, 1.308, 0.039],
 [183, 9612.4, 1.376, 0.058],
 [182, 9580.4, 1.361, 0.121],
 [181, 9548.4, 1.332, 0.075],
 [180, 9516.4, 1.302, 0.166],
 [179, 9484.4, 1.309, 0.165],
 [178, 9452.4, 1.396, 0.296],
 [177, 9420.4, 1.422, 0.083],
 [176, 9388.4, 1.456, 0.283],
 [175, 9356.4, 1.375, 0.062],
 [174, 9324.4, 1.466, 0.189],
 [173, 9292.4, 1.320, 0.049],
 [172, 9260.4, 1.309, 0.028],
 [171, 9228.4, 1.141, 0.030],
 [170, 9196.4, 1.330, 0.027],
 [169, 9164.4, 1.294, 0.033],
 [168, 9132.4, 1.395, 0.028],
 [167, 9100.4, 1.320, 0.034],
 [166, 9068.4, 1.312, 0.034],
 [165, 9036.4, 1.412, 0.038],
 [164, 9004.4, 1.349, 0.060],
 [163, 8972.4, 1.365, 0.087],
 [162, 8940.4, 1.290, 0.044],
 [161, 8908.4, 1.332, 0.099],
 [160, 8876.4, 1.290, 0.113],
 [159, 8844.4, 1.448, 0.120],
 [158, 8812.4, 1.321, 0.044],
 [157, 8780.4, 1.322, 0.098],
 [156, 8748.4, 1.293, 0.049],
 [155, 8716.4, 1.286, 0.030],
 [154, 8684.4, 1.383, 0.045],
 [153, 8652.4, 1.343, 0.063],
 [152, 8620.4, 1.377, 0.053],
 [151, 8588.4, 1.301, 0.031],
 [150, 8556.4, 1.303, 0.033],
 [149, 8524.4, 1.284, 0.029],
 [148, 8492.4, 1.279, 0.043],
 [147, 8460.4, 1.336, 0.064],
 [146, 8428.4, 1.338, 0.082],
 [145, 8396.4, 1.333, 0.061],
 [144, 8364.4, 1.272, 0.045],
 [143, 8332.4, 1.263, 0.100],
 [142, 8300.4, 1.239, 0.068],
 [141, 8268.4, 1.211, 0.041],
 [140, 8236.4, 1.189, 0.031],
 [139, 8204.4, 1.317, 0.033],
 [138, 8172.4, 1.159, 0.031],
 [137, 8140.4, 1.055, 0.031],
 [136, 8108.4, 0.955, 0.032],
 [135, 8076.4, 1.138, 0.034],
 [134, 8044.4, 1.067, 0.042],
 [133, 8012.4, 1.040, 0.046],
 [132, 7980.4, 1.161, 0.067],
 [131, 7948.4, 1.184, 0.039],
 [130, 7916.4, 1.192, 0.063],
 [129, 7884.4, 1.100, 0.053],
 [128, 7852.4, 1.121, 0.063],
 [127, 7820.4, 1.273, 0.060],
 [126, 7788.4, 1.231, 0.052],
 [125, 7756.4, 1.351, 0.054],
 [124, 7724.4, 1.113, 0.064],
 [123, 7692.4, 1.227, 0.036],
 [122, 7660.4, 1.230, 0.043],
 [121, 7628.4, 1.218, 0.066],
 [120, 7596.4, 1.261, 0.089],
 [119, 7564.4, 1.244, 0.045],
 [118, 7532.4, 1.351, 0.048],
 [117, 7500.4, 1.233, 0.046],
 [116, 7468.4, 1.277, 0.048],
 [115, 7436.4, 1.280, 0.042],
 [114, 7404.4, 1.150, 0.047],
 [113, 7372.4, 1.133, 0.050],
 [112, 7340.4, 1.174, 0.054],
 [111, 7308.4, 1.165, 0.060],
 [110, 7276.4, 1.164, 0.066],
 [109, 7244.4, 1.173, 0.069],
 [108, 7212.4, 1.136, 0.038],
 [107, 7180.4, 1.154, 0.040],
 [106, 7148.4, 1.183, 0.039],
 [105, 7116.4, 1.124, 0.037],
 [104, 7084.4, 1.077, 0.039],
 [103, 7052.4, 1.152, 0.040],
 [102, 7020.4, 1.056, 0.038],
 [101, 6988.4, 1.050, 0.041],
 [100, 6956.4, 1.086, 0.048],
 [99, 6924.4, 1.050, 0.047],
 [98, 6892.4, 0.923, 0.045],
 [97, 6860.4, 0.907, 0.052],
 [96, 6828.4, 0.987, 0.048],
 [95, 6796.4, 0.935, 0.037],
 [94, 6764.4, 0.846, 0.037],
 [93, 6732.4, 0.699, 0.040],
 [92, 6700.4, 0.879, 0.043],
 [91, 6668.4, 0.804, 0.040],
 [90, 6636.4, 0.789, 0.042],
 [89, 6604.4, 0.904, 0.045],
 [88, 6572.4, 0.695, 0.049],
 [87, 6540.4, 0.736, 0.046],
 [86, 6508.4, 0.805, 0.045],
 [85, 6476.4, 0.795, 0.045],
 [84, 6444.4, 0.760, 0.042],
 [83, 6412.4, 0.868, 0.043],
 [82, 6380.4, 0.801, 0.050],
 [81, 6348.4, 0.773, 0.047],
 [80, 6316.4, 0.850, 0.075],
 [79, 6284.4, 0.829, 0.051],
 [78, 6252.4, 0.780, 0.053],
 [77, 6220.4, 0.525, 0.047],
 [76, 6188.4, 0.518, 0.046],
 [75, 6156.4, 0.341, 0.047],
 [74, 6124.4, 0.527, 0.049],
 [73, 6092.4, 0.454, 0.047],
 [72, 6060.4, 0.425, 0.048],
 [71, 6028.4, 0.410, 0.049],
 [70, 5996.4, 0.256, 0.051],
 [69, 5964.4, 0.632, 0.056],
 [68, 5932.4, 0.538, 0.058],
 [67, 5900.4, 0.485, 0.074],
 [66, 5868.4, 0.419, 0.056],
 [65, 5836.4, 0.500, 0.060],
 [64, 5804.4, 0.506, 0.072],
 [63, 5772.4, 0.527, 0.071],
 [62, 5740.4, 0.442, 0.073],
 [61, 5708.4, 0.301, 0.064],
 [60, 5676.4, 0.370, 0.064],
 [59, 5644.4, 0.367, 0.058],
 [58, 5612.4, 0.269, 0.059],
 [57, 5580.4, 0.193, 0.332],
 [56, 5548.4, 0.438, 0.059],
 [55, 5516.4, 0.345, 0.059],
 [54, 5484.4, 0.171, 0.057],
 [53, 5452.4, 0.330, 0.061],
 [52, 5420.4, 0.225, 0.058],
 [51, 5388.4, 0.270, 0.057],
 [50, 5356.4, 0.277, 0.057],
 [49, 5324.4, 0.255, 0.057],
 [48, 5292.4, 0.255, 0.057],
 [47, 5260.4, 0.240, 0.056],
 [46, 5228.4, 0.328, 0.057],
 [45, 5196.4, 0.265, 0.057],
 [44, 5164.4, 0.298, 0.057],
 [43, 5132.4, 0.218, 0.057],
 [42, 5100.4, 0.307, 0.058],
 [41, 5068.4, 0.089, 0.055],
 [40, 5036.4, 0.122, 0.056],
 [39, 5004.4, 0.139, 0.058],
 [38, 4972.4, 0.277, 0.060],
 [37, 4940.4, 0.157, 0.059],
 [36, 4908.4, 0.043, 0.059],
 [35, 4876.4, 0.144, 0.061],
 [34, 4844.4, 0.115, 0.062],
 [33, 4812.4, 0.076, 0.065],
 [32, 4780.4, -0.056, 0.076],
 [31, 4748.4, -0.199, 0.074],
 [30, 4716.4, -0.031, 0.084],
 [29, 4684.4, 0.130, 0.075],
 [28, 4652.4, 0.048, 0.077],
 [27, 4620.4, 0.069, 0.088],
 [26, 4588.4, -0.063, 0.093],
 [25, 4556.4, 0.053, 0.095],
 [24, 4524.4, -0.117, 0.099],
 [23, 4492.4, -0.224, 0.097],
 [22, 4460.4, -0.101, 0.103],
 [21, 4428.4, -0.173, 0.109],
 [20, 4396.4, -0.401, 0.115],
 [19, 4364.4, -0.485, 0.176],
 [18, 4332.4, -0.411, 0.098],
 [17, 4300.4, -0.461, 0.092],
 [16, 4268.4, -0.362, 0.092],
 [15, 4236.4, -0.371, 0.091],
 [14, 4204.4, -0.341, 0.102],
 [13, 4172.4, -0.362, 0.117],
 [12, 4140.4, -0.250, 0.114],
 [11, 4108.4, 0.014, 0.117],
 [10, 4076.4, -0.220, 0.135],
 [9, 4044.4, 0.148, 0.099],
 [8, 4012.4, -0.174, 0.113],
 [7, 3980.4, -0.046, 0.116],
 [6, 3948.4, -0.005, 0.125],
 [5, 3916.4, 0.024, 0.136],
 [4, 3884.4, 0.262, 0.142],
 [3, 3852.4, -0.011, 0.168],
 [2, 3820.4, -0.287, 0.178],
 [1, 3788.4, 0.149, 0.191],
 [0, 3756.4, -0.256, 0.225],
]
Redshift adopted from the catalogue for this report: 0.567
